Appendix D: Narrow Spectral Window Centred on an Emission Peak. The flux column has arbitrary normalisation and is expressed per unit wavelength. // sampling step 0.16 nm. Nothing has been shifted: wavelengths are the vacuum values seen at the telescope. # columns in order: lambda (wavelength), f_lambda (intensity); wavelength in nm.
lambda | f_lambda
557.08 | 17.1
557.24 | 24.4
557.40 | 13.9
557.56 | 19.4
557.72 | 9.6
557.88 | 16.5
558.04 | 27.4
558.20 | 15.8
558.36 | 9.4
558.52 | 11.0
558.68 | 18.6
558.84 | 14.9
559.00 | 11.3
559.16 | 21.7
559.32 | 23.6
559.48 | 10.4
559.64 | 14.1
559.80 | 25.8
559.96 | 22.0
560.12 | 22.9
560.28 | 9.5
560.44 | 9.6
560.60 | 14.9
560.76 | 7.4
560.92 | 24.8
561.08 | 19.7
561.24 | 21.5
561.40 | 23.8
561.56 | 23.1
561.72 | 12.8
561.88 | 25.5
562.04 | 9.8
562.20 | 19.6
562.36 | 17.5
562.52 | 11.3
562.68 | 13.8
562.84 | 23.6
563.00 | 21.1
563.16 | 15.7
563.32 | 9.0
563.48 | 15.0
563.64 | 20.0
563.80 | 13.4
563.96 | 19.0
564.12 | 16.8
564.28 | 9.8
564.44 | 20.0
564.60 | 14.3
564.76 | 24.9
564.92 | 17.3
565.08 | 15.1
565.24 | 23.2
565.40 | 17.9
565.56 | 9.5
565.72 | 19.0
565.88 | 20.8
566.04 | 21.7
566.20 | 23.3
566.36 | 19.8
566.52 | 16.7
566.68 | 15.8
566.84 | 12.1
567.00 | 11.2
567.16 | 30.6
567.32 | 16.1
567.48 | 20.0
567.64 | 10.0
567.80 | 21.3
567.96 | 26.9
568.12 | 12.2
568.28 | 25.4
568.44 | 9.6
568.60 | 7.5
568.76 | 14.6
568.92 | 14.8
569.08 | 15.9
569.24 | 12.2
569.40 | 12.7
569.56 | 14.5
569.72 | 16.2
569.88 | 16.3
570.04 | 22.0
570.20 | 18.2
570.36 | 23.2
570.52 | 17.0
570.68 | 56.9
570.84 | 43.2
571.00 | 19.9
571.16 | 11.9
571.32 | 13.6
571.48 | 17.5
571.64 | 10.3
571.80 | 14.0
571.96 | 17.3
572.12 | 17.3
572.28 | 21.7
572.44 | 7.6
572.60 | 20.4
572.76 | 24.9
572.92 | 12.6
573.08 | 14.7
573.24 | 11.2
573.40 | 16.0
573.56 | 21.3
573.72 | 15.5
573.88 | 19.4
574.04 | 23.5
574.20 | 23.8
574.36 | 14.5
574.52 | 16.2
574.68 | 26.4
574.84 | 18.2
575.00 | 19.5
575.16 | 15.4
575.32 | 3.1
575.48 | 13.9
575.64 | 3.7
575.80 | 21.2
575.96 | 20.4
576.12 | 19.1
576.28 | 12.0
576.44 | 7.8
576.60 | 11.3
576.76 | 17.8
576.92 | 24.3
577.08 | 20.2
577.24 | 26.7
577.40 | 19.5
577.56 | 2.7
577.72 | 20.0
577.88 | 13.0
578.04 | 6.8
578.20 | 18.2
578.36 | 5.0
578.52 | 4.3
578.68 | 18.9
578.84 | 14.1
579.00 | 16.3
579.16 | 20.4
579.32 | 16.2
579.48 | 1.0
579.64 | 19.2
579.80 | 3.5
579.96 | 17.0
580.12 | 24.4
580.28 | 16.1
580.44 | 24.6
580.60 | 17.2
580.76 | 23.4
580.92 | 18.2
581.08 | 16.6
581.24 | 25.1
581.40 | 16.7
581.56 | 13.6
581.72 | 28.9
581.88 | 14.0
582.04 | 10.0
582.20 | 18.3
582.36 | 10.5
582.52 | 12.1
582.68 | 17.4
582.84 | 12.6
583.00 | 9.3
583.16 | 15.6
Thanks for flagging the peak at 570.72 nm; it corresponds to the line [O III]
